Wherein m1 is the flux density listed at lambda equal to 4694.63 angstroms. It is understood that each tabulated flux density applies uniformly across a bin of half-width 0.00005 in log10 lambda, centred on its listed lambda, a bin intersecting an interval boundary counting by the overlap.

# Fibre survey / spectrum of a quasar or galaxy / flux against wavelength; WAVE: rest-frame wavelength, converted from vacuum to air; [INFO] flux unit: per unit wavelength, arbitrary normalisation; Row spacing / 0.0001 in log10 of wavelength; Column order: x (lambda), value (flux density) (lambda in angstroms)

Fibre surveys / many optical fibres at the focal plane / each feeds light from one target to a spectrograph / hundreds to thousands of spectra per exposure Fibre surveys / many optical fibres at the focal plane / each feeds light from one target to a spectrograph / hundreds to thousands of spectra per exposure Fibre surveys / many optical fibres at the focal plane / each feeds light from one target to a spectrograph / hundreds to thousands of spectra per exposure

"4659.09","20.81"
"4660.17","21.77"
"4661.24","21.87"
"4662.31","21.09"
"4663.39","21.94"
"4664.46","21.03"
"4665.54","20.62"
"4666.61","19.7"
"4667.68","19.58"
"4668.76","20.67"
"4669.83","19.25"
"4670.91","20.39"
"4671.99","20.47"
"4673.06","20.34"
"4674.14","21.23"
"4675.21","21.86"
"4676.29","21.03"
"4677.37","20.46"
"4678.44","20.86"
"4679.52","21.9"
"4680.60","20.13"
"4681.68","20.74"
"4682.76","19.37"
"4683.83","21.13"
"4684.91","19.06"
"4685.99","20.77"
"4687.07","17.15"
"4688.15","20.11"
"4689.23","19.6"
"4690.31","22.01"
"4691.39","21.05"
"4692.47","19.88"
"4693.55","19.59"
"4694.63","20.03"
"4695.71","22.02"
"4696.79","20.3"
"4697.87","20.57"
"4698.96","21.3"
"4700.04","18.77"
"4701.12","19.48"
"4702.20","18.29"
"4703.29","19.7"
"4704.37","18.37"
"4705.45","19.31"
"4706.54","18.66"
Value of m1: 20.03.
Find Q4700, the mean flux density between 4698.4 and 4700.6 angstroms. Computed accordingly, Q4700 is 20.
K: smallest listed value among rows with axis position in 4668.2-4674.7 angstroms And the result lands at 19.25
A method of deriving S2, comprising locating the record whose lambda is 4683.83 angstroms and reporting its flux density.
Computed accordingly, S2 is 21.13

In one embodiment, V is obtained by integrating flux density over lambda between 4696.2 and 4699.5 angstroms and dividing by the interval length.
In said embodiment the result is 20.7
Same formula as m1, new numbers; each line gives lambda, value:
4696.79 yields 20.3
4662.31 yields 21.09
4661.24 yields 21.87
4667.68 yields 19.58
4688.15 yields 20.11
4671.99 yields 20.47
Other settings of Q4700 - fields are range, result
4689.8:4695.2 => 20.5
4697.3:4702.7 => 19.7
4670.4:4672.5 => 20.4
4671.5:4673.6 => 20.4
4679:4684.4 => 20.6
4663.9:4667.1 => 20.5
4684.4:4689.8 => 19.3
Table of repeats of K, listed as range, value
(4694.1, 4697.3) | 20.03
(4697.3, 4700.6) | 18.77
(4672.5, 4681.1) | 20.13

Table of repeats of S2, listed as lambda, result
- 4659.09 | 20.81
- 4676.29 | 21.03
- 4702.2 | 18.29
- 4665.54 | 20.62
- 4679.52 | 21.9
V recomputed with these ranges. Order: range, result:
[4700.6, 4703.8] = 19.1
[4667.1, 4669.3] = 20.2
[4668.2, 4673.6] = 20.2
